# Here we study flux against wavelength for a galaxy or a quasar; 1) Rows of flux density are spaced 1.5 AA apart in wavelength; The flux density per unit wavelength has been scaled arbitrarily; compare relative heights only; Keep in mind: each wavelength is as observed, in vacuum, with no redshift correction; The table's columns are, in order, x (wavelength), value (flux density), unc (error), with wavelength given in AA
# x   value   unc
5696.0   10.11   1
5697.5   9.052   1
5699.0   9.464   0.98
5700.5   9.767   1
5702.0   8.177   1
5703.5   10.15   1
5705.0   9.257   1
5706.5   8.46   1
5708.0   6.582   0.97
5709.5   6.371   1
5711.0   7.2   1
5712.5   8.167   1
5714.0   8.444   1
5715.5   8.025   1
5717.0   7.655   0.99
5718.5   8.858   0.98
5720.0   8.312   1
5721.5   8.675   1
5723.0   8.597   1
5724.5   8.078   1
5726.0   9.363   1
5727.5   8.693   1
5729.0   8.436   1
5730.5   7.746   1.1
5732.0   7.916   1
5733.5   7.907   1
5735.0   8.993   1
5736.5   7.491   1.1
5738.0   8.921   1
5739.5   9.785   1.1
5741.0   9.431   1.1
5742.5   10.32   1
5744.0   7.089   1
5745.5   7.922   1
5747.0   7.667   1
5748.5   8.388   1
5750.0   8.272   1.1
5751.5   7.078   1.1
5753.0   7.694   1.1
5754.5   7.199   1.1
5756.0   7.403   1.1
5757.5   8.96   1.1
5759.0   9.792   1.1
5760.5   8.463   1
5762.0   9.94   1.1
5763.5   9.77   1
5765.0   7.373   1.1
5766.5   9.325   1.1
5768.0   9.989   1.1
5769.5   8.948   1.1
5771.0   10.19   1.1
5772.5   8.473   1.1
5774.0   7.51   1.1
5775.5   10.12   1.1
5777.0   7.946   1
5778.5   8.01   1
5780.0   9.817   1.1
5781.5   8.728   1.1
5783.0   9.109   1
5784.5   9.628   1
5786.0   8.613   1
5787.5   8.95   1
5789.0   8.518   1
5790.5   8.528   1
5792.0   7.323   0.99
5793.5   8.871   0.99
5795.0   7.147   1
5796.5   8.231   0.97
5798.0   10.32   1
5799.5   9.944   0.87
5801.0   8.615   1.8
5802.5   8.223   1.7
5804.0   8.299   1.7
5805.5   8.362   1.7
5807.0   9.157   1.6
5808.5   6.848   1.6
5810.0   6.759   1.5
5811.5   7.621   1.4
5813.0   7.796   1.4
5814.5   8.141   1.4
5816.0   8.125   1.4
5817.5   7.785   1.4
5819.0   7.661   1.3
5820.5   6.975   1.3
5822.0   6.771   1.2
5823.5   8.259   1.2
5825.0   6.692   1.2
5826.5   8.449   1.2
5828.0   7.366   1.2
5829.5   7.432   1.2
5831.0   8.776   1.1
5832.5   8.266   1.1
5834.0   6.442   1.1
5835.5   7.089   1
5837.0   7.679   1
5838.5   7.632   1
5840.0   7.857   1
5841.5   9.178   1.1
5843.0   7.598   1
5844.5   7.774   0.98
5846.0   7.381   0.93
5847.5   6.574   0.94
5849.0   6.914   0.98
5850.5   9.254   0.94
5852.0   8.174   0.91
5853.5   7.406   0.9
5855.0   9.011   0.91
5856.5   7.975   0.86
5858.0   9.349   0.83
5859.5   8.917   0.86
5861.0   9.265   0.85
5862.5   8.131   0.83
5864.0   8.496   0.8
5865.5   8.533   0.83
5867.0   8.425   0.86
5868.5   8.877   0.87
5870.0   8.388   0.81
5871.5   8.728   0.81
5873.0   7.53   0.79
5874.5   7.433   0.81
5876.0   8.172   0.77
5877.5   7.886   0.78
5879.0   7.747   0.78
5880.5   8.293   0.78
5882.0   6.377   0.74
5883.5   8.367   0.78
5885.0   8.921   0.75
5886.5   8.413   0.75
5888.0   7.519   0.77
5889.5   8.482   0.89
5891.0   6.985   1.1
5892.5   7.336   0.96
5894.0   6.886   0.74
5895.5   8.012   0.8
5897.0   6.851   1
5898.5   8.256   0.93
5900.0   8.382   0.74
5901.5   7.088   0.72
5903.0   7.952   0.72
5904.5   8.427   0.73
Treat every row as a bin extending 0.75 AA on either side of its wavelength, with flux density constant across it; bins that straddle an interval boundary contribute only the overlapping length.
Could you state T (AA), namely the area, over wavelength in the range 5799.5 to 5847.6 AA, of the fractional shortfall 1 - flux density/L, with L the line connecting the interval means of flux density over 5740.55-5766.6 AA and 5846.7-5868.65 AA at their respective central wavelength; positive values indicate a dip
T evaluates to 3.3 AA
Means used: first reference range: 8.42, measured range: 7.79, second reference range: 8.34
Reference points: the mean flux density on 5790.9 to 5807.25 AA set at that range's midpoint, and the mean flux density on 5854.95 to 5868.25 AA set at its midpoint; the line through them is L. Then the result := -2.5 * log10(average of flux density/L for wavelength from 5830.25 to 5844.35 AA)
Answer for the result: 0.11 mag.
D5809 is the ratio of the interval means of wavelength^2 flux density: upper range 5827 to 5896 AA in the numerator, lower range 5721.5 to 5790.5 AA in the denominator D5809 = 0.96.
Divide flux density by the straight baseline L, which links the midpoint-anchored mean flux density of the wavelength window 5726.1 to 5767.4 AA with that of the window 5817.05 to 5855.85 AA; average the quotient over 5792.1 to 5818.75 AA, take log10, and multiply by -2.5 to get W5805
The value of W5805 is -0.03 mag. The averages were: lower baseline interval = 8.46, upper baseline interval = 7.71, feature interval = 8.22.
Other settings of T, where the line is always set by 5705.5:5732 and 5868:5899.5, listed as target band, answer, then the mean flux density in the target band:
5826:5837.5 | 0.4 AA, 7.67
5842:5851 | 0.4 AA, 7.58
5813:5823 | 0.4 AA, 7.61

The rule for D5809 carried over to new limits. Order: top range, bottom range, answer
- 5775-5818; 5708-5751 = 1.05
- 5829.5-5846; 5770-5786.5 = 0.89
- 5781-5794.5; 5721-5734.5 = 1.06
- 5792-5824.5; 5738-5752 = 0.97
